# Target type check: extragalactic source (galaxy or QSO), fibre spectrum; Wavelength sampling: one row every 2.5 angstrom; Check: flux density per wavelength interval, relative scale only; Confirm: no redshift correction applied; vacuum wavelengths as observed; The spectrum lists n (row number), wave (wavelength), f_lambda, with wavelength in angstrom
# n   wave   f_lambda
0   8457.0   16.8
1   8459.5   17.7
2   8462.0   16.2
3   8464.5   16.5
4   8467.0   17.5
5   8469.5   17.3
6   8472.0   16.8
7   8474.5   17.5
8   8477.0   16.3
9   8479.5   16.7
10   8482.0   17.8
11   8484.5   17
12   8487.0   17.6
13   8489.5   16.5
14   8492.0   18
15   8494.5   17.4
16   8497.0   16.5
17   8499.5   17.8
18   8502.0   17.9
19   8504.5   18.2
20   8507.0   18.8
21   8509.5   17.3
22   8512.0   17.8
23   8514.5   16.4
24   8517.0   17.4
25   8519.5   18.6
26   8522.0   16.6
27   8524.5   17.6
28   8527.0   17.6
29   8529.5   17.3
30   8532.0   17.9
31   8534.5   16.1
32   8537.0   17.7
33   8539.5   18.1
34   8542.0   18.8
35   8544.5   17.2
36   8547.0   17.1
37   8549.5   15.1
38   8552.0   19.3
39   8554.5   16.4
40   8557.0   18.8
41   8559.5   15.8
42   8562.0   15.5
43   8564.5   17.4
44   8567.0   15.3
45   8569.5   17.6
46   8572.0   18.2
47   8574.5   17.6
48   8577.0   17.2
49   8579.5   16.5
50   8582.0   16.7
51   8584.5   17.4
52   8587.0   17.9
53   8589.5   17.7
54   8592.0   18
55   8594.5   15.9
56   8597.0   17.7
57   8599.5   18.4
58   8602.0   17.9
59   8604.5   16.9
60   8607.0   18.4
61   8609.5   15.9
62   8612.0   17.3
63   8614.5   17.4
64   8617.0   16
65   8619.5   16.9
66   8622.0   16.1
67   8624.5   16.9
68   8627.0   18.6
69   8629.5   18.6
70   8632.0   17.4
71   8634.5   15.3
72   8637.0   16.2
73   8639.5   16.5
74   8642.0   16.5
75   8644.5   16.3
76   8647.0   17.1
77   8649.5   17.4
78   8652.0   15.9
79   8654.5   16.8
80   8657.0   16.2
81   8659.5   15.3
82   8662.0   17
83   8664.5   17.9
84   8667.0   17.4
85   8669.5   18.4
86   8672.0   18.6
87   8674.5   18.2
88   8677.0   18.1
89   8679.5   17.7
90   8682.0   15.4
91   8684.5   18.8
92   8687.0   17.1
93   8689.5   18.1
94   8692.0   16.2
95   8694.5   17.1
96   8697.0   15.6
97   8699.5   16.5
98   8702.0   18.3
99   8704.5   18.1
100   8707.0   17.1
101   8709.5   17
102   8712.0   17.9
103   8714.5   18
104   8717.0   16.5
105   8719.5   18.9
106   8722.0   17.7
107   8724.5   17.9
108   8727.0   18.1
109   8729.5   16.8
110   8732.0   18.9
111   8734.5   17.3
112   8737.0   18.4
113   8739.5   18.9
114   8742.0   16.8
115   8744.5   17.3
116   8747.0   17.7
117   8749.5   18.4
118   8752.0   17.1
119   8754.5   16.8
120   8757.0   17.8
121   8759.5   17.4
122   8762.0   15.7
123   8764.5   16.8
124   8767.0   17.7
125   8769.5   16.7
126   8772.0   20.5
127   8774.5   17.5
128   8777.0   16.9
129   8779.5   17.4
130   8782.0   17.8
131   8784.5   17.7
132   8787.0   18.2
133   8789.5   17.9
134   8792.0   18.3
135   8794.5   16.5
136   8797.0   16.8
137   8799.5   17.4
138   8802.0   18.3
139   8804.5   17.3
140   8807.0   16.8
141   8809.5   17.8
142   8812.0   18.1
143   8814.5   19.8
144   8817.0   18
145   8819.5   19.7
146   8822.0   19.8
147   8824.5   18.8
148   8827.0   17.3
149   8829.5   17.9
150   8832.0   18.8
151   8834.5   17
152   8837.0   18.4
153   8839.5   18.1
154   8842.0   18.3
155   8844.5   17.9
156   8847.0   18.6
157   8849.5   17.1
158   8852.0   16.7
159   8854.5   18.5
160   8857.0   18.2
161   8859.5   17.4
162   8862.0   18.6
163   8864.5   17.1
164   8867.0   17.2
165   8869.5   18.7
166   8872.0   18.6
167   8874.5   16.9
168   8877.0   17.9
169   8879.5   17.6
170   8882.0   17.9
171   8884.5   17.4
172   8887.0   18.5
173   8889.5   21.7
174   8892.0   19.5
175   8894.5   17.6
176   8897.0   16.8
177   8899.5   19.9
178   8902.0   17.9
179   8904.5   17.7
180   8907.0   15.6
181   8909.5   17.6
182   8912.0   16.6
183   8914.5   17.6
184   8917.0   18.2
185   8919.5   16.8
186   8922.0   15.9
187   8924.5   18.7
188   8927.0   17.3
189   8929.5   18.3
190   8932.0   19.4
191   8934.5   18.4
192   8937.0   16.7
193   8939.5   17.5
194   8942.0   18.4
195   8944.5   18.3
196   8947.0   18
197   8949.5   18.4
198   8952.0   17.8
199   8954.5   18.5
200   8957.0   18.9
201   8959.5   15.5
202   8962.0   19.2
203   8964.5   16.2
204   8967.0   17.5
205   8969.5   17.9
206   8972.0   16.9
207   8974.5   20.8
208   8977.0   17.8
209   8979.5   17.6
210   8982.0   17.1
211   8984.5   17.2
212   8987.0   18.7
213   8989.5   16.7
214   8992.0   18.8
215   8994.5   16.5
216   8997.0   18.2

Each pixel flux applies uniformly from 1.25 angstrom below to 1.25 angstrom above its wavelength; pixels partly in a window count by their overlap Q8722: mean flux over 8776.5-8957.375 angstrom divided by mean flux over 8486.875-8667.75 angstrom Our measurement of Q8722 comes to 1.04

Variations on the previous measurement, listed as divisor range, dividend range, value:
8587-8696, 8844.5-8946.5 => 1.04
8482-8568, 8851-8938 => 1.03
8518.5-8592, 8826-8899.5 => 1.04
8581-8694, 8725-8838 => 1.04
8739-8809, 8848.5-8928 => 1.02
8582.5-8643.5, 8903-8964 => 1.03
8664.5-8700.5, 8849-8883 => 1.02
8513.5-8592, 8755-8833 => 1.03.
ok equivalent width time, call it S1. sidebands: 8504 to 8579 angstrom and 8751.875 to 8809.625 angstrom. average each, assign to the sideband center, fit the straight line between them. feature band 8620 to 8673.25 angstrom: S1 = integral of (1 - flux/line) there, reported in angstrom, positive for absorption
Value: 1.3 angstrom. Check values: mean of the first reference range 17.3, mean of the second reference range 17.5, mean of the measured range 17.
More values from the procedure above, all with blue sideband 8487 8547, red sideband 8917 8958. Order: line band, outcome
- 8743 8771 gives 0.8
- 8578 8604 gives 0.3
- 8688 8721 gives 0.7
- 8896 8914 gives 0.5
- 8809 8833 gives -1.1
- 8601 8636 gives 1.1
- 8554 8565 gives 0.5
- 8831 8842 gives -0.1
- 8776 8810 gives 0.6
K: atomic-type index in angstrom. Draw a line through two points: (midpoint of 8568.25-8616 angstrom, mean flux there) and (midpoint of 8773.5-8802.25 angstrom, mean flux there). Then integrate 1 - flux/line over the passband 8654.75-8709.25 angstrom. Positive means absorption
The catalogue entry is 0.57 angstrom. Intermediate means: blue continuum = 17.4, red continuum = 17.5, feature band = 17.3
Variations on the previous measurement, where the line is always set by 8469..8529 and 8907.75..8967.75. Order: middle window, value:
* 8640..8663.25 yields 1.34 angstrom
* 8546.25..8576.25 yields 0.74 angstrom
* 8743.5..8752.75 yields -0.04 angstrom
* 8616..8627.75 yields 0.43 angstrom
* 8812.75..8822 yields -0.82 angstrom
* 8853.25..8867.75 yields -0.16 angstrom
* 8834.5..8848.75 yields -0.37 angstrom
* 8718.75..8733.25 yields -0.38 angstrom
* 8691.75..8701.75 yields 0.56 angstrom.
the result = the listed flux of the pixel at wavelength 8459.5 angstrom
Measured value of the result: 17.7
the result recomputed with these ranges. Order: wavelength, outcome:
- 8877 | 17.9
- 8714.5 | 18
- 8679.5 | 17.7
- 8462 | 16.2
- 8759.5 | 17.4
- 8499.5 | 17.8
